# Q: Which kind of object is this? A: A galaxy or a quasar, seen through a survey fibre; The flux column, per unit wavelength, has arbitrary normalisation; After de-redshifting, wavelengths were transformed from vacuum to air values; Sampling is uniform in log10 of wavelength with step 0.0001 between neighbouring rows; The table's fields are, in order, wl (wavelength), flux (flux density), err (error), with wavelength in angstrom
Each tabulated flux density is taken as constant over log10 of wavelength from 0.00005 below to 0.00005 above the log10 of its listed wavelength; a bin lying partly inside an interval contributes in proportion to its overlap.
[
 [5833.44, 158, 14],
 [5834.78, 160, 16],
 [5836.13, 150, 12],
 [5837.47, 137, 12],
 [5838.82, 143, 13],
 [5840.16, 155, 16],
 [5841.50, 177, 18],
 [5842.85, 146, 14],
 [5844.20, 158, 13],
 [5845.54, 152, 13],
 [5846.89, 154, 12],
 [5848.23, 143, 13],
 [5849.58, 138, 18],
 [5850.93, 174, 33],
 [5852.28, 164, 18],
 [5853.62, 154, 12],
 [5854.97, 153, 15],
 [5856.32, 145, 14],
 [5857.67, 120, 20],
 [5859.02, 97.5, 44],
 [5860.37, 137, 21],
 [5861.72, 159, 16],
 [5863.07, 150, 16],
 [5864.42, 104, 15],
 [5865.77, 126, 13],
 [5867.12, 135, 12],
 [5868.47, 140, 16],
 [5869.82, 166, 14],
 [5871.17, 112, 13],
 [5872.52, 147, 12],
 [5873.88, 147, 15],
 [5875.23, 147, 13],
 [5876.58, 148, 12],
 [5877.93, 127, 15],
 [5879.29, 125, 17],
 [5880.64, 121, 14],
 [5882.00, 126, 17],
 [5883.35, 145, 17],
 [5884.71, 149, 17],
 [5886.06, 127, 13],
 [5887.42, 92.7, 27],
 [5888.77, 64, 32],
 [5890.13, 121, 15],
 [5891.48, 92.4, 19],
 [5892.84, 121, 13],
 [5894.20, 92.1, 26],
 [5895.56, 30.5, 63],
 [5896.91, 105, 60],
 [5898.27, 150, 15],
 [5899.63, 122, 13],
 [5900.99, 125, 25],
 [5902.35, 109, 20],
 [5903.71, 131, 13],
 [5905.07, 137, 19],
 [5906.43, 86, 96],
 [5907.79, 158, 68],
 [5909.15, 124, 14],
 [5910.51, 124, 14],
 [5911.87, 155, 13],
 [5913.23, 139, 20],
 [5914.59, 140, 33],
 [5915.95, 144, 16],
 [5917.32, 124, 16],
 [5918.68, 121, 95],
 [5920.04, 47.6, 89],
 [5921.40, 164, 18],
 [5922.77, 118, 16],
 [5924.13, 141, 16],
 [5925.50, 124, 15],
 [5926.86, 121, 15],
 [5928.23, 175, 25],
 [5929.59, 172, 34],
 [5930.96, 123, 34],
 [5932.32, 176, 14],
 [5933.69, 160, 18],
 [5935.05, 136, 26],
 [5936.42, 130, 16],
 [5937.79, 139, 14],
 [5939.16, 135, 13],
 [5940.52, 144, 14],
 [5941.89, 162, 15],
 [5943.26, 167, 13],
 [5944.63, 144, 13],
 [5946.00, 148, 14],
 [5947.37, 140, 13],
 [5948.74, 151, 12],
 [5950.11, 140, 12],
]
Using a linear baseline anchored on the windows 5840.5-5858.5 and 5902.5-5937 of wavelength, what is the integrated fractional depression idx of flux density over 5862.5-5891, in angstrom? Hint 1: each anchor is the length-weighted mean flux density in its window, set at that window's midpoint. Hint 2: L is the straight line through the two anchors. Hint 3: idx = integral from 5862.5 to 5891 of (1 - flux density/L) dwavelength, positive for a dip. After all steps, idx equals 3.14 angstrom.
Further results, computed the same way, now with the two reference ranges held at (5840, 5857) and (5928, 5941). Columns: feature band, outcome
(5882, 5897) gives 4.7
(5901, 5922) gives 3.3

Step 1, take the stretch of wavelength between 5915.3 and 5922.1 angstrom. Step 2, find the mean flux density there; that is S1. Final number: 120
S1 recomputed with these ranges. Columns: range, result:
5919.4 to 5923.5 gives 111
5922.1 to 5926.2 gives 128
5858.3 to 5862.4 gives 131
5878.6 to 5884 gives 129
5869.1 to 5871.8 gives 140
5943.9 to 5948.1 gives 144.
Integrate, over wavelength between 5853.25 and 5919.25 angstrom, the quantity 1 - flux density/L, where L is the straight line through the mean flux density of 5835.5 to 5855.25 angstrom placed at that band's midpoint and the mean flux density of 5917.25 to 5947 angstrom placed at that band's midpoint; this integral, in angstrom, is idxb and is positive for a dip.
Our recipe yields 9.1 angstrom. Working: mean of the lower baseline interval 153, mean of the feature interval 127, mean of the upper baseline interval 140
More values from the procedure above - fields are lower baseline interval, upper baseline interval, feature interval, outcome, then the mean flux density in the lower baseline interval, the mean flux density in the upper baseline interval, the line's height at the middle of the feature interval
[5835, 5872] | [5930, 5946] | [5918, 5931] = 1.4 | 144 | 147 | 147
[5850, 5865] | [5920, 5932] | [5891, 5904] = 3.0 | 142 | 138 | 139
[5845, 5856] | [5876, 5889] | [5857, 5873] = 0.8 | 154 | 124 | 140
